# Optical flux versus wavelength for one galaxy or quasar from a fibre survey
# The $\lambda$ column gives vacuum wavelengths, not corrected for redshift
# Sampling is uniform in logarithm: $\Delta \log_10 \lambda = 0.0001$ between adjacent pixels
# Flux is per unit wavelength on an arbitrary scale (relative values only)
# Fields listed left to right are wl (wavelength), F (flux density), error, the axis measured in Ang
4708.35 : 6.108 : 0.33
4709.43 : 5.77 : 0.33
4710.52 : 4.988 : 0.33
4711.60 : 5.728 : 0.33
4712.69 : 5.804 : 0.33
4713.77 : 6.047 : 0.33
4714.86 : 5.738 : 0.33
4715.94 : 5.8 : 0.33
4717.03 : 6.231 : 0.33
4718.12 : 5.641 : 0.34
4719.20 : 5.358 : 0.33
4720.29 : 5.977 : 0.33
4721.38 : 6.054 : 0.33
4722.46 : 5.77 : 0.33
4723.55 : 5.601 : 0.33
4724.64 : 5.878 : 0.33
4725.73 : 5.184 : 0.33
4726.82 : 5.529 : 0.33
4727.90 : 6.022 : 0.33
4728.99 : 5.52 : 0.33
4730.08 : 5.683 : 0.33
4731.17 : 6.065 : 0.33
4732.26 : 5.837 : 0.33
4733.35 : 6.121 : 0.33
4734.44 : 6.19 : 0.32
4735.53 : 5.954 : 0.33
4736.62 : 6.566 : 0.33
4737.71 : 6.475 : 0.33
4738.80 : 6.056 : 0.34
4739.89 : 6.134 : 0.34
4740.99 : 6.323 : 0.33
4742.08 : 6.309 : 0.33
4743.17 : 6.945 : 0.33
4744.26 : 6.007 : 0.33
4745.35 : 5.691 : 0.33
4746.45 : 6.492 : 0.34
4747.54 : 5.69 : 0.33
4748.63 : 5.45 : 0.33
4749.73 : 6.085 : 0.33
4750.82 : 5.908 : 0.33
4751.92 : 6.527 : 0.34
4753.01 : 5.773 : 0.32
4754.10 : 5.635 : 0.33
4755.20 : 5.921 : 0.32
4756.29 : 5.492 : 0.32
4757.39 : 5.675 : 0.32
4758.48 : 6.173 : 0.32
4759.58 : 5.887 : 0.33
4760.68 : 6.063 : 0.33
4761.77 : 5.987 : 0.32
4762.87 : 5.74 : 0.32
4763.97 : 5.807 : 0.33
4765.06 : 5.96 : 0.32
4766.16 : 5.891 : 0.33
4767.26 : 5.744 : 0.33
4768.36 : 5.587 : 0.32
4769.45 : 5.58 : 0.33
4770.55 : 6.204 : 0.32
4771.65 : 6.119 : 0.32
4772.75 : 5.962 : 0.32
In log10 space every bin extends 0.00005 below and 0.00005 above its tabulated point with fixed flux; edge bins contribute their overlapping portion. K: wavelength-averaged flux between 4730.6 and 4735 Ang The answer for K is 6.05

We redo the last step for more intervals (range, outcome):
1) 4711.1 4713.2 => 5.75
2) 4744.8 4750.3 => 5.88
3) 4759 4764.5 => 5.89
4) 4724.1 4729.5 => 5.63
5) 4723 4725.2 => 5.72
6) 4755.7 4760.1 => 5.81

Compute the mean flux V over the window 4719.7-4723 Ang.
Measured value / 5.93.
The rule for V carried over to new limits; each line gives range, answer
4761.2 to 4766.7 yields 5.88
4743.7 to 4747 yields 6.07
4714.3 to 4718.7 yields 5.85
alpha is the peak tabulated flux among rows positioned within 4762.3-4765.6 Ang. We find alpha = 5.96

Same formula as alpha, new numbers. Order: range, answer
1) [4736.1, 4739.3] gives 6.566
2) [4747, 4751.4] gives 6.085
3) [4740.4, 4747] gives 6.945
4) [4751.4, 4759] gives 6.527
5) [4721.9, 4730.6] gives 6.022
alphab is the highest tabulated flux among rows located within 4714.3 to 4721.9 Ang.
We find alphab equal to 6.231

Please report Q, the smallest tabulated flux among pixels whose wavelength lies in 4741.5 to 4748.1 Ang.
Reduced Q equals 5.69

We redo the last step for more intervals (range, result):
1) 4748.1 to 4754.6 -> 5.45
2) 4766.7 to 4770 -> 5.58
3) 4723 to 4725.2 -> 5.601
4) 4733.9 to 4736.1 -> 5.954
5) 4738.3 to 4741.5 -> 6.056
